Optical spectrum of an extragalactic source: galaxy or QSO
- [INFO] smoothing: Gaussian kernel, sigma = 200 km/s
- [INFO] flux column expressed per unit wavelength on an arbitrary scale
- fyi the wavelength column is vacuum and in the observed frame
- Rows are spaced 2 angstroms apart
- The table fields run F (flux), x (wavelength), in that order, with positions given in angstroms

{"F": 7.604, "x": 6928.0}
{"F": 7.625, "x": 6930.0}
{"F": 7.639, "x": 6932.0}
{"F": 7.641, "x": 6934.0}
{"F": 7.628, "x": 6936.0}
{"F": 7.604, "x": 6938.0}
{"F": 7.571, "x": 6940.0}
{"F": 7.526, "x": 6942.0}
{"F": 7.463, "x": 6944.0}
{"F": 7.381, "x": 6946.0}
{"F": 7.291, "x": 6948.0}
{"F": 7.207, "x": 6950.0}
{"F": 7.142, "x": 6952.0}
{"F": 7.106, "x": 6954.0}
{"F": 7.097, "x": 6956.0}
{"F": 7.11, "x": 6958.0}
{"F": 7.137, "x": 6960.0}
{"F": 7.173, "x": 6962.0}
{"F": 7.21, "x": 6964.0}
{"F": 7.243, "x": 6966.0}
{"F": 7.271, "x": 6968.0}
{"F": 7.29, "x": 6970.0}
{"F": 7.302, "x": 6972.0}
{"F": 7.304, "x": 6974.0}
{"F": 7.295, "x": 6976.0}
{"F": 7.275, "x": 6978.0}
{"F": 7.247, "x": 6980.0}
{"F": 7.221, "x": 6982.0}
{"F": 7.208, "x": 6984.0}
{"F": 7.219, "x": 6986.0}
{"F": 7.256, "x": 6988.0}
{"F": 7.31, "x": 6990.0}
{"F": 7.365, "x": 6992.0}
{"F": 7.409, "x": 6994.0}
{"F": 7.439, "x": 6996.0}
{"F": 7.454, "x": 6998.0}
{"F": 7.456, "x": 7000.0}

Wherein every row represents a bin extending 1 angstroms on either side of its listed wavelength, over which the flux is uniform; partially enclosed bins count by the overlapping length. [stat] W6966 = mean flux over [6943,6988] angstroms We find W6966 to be 7.24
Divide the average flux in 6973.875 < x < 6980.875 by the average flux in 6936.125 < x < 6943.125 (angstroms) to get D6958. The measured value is 0.96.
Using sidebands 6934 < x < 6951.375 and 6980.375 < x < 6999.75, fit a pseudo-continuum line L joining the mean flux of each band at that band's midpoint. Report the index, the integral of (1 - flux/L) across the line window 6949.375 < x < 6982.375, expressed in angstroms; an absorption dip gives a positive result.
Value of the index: 0.81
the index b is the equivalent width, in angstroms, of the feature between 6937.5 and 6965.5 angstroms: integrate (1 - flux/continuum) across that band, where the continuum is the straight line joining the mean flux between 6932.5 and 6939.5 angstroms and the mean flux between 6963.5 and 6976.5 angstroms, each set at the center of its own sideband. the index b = 0.7 angstroms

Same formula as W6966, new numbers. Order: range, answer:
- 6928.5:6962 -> 7.38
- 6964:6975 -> 7.28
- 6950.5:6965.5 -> 7.15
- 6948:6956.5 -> 7.16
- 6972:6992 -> 7.27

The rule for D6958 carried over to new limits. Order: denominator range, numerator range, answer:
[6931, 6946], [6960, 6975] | 0.96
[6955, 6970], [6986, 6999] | 1.02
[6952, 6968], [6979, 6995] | 1.02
